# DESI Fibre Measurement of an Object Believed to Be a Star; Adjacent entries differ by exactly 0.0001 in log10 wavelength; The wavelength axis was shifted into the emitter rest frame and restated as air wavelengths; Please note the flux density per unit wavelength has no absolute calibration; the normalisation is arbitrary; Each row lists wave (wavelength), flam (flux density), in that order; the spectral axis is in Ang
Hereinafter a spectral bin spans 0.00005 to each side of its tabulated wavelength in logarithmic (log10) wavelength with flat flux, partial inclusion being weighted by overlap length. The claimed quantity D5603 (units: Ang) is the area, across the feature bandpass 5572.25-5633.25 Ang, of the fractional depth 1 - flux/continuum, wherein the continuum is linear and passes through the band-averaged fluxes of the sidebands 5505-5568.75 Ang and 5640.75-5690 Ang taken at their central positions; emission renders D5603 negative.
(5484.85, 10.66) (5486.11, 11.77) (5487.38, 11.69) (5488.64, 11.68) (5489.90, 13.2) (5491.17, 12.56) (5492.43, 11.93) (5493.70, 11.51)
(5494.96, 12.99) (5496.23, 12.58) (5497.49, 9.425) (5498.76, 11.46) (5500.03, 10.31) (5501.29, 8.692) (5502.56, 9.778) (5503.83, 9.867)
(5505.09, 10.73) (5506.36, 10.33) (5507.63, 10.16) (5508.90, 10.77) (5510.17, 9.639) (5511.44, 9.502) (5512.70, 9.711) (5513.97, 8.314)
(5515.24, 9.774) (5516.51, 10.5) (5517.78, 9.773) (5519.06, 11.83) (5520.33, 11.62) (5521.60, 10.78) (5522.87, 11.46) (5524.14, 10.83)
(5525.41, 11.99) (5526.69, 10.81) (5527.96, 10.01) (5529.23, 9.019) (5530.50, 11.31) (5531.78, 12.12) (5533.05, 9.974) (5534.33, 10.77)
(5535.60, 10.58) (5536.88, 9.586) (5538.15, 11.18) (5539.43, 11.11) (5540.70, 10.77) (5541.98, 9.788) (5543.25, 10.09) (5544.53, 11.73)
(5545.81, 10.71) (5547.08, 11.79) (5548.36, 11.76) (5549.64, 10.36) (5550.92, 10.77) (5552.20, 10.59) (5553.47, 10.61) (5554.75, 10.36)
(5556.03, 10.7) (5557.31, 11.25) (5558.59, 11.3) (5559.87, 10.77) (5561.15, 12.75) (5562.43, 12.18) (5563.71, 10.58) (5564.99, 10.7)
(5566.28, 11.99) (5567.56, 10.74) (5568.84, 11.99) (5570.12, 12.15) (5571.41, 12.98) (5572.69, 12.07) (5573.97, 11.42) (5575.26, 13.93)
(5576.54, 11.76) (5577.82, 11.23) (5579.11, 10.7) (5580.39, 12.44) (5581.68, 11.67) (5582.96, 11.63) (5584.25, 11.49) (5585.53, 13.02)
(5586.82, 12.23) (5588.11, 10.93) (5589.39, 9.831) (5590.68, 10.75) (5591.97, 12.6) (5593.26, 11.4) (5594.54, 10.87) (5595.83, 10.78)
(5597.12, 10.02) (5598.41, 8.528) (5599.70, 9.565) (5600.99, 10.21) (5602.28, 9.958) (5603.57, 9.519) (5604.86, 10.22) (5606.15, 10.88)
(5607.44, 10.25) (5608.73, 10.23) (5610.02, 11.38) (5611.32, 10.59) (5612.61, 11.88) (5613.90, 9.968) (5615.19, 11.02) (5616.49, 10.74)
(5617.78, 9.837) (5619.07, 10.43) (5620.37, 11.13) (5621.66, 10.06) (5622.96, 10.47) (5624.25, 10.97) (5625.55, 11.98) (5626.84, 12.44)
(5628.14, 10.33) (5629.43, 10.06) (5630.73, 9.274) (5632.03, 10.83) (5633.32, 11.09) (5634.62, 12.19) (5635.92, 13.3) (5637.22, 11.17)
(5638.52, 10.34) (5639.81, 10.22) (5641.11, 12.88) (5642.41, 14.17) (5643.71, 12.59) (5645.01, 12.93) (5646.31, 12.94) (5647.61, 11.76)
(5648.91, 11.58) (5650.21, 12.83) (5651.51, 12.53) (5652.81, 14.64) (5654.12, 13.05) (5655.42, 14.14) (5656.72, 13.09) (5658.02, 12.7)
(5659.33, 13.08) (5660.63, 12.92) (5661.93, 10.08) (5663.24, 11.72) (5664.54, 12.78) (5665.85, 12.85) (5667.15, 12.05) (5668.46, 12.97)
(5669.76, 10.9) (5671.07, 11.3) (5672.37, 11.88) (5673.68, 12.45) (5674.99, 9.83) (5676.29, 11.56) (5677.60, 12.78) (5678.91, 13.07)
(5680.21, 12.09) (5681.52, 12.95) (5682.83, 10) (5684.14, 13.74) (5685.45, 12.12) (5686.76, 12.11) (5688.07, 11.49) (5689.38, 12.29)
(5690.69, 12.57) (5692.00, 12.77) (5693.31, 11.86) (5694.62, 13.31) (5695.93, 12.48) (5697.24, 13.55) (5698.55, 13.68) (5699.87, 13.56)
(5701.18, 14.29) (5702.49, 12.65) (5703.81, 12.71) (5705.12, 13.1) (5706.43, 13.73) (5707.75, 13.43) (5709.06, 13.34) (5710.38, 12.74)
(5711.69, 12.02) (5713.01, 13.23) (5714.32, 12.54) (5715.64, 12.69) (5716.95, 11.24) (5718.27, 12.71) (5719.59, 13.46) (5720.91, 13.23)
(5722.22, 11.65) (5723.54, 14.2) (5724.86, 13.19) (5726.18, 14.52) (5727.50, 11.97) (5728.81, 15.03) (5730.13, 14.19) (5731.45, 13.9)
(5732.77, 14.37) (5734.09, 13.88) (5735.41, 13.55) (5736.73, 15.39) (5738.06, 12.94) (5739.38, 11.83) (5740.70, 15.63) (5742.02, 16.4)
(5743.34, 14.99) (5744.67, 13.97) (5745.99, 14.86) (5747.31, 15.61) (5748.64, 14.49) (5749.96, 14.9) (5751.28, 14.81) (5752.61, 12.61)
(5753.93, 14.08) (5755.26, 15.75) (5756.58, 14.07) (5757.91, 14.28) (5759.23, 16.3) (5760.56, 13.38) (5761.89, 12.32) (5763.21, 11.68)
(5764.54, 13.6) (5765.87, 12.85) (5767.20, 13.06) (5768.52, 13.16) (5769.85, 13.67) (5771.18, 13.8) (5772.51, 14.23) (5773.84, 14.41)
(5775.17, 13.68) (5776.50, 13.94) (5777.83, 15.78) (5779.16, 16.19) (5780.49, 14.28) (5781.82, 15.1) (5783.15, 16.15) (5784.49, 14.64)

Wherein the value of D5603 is 3.4 Ang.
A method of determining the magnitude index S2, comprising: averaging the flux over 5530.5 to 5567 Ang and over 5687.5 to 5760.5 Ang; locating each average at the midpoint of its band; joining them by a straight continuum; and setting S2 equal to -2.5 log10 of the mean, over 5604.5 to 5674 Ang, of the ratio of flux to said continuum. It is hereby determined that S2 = 0.06 mag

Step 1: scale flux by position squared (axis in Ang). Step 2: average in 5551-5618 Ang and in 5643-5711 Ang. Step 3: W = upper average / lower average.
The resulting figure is 1.17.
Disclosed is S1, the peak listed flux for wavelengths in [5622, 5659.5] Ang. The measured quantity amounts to 14.64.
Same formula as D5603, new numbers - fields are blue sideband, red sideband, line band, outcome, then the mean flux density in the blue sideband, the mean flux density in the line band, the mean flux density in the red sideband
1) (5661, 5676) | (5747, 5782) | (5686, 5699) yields -0.3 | 11.7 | 12.6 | 14.1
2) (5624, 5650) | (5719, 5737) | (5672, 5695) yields 1.0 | 11.7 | 12.1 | 13.7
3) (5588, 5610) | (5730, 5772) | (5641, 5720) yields -1.6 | 10.4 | 12.6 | 14.1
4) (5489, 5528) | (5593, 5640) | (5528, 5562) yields -0.4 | 10.8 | 10.8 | 10.7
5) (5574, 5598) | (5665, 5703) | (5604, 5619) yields 1.4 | 11.5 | 10.6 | 12.4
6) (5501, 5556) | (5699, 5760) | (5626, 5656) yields 0.7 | 10.5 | 12.1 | 13.8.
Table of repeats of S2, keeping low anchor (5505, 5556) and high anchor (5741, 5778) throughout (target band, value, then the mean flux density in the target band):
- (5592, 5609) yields 0.14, 10.3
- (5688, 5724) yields 0.04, 12.9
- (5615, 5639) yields 0.11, 10.9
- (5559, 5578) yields -0.06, 11.8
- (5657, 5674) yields 0.05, 12.1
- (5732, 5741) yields -0.01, 13.9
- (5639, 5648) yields -0.01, 12.5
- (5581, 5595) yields 0.00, 11.5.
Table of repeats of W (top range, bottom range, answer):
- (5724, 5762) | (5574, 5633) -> 1.38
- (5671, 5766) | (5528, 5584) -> 1.26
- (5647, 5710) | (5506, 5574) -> 1.21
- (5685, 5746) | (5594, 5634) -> 1.31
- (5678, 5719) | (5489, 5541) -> 1.27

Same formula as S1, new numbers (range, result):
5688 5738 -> 15.39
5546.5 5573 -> 12.98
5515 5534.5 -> 12.12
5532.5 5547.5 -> 11.79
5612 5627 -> 12.44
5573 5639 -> 13.93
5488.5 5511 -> 13.2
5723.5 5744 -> 16.4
